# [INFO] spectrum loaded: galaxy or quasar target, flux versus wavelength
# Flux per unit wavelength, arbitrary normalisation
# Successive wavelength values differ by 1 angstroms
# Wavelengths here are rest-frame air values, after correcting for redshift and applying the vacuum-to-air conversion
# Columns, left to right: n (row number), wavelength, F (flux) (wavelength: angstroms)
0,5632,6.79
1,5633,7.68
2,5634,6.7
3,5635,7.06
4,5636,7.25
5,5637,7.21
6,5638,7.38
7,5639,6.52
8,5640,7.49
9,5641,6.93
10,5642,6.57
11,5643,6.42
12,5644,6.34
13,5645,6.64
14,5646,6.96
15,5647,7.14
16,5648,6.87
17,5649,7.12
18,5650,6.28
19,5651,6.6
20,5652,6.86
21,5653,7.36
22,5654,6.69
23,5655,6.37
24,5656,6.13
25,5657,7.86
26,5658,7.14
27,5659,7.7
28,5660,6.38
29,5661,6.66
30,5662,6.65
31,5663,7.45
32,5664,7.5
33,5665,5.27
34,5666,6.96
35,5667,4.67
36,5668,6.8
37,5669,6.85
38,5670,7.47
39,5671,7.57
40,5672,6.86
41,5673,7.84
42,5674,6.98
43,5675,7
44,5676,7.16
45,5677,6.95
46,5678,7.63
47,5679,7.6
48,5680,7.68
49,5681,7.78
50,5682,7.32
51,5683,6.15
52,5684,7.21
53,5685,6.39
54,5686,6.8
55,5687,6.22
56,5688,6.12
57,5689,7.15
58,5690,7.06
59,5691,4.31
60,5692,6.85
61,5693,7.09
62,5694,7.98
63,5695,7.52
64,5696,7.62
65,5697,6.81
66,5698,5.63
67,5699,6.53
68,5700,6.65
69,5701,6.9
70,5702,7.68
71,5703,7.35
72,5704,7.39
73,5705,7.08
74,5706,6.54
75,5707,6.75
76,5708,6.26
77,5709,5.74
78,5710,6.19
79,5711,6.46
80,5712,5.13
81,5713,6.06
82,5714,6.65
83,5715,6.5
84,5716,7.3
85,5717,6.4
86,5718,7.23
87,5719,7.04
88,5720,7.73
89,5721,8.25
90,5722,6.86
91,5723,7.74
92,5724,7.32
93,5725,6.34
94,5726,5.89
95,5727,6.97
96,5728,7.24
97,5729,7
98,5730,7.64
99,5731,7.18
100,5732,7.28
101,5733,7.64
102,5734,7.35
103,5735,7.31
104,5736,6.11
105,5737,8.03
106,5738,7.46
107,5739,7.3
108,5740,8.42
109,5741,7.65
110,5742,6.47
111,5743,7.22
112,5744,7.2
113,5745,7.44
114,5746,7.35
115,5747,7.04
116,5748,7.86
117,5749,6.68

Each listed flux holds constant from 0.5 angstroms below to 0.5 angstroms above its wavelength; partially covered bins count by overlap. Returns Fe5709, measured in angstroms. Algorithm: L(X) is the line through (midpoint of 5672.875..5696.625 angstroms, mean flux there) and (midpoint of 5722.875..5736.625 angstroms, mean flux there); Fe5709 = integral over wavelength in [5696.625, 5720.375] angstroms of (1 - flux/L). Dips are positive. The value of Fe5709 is 1.3 angstroms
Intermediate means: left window 7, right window 7.06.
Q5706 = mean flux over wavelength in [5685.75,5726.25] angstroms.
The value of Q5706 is 6.76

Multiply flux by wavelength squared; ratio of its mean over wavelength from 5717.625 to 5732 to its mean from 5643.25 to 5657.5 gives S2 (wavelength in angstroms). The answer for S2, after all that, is 1.08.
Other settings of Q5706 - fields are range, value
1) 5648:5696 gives 6.9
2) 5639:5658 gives 6.81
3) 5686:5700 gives 6.69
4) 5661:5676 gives 6.85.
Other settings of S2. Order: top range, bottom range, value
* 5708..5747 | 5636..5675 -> 1.05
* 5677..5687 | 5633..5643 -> 1.03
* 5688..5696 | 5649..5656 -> 1.04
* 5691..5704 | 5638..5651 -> 1.04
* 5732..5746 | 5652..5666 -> 1.10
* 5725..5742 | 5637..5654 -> 1.09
